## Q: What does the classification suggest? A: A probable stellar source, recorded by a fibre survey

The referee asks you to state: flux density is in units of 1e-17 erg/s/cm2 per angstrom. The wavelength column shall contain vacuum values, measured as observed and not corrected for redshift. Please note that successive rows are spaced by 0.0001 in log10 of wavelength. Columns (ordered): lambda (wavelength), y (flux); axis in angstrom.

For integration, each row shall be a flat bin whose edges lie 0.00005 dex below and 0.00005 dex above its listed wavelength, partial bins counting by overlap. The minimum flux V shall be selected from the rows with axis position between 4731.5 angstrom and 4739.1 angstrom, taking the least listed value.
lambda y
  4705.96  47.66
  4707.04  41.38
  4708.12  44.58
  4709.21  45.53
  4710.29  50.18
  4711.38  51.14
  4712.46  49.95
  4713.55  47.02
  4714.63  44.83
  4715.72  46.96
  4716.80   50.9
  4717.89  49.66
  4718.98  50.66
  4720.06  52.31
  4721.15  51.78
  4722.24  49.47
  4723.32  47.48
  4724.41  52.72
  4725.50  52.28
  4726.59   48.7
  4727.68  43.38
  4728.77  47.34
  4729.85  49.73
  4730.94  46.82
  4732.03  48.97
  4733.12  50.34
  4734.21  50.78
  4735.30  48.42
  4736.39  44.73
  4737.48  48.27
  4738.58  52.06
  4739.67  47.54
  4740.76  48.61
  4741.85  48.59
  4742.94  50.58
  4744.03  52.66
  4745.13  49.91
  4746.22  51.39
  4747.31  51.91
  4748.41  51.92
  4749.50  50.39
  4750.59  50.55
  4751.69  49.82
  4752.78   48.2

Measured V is 44.73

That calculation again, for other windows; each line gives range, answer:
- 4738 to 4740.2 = 47.54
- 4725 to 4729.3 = 43.38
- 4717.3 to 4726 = 47.48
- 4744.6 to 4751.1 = 49.91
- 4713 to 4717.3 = 44.83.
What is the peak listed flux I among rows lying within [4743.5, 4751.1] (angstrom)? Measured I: 52.66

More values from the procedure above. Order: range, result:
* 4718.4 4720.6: 52.31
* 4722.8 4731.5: 52.72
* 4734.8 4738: 48.42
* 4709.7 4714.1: 51.14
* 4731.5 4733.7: 50.34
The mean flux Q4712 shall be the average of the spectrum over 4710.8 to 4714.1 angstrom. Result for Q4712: 49.4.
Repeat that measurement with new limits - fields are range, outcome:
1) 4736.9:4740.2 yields 49.1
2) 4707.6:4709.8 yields 45.2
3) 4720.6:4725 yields 50.4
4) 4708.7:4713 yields 49.3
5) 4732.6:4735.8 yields 49.9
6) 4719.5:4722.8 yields 51.3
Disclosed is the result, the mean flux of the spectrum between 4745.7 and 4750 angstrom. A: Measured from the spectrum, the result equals 51.4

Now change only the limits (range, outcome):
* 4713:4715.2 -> 45.9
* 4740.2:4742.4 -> 48.7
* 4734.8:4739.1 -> 48.3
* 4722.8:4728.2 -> 48.9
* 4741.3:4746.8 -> 50.7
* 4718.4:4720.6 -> 51.5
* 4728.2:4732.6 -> 48.3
